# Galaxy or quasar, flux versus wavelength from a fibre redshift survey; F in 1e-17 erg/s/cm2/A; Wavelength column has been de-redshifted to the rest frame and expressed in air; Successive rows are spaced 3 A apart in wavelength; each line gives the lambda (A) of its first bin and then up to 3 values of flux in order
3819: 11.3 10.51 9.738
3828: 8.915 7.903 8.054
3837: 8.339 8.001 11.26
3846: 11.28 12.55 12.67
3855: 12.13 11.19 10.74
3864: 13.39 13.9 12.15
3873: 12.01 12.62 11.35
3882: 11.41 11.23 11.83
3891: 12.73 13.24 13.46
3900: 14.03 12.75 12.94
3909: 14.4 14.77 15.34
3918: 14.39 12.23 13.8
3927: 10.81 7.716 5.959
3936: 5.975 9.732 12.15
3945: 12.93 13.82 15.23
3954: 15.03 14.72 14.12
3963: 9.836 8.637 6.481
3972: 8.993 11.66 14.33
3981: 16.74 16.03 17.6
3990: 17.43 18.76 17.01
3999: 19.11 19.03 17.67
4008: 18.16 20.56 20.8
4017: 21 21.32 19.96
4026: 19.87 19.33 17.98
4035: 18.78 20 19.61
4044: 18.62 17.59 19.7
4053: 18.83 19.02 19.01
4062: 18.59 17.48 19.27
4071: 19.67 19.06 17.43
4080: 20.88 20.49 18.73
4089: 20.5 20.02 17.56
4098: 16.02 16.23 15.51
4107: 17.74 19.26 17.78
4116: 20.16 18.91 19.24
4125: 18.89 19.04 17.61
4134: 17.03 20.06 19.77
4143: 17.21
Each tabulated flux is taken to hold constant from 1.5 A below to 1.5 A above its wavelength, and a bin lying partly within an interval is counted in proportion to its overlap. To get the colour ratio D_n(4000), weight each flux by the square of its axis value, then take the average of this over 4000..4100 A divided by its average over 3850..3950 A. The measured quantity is 1.7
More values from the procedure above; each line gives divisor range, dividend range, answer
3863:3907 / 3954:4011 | 1.25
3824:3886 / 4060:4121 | 1.90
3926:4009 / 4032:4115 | 1.46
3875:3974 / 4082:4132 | 1.69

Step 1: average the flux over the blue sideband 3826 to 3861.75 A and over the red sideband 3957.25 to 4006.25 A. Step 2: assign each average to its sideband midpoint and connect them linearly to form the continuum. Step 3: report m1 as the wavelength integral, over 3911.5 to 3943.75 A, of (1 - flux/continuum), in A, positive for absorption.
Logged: 4.4 A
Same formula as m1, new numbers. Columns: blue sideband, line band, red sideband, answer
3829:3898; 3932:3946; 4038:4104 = 4.74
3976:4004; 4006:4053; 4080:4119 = -4.88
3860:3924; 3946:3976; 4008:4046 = 8.16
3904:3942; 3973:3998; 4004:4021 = 1.94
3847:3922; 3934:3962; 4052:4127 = 4.15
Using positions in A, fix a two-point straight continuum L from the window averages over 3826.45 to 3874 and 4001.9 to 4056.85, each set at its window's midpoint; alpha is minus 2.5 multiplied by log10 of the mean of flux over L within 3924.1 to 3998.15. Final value 0.27 mag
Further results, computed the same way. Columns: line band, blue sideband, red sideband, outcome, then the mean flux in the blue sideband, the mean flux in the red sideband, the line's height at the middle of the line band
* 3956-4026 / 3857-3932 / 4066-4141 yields -0.05 mag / 12.5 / 18.7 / 15.4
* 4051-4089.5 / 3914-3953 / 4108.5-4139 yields -0.14 mag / 11.5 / 18.8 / 16.8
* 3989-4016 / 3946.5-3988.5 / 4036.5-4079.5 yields -0.22 mag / 13.1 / 18.9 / 15.3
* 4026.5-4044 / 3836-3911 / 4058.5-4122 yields -0.13 mag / 12.1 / 18.6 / 16.9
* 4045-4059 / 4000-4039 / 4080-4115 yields 0.01 mag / 19.6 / 18.3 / 19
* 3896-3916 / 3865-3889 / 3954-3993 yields -0.12 mag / 12.1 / 13.3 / 12.5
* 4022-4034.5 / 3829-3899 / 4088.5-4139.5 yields -0.20 mag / 11.5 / 18.3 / 16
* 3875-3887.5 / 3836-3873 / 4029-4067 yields 0.08 mag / 11.5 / 18.8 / 12.5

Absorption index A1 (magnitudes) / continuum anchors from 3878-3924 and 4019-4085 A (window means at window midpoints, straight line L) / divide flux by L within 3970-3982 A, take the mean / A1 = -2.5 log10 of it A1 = 0.28 mag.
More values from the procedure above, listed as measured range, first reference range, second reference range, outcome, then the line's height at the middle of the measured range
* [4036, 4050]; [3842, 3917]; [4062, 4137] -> -0.12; 17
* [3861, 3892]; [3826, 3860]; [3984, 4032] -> -0.02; 12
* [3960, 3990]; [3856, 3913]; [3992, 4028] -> 0.36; 17.5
